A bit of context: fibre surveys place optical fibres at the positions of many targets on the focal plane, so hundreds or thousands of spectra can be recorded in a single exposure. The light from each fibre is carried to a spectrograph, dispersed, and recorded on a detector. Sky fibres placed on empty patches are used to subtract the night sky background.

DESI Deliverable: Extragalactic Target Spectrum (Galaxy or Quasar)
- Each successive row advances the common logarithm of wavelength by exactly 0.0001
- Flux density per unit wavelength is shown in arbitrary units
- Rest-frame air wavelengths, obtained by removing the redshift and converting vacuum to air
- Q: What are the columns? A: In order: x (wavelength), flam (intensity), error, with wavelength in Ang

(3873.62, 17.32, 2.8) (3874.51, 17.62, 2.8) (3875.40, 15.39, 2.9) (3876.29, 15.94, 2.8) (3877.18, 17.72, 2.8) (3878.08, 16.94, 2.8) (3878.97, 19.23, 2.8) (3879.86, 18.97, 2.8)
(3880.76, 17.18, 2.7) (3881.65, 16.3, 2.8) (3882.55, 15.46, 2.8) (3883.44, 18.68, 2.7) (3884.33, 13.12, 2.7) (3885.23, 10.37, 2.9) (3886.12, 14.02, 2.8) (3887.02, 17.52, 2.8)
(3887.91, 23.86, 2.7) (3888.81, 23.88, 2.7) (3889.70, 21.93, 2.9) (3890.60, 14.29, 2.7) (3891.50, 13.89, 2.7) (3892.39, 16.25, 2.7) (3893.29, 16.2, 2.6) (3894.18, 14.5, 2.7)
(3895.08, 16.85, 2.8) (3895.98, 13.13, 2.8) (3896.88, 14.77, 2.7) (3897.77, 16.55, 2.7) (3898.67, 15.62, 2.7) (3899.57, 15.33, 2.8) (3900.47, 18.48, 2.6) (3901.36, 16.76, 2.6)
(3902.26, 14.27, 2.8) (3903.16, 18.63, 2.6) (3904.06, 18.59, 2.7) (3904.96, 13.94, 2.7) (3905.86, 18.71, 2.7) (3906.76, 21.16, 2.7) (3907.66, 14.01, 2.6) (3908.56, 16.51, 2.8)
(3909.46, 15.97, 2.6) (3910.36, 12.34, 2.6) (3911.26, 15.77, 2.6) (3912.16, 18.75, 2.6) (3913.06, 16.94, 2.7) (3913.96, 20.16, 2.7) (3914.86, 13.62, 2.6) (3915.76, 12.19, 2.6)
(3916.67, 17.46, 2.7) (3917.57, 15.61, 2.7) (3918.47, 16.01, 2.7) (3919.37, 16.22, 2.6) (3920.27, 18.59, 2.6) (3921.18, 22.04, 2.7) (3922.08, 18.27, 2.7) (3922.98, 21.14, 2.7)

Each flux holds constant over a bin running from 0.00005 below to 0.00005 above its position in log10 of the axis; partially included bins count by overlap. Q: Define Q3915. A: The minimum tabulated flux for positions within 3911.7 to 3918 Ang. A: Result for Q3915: 12.19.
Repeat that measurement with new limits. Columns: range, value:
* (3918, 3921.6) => 16.01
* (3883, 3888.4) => 10.37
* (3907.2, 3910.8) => 12.34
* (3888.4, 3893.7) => 13.89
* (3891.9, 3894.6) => 14.5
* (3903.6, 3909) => 13.94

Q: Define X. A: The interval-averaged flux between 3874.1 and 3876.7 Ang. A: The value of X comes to 16.3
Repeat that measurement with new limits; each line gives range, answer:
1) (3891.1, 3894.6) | 15.3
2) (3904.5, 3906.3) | 16.3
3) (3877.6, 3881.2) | 18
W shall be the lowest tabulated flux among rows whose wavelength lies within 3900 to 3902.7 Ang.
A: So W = 14.27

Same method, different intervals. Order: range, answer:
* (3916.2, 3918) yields 15.61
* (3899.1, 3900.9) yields 15.33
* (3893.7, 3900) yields 13.13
